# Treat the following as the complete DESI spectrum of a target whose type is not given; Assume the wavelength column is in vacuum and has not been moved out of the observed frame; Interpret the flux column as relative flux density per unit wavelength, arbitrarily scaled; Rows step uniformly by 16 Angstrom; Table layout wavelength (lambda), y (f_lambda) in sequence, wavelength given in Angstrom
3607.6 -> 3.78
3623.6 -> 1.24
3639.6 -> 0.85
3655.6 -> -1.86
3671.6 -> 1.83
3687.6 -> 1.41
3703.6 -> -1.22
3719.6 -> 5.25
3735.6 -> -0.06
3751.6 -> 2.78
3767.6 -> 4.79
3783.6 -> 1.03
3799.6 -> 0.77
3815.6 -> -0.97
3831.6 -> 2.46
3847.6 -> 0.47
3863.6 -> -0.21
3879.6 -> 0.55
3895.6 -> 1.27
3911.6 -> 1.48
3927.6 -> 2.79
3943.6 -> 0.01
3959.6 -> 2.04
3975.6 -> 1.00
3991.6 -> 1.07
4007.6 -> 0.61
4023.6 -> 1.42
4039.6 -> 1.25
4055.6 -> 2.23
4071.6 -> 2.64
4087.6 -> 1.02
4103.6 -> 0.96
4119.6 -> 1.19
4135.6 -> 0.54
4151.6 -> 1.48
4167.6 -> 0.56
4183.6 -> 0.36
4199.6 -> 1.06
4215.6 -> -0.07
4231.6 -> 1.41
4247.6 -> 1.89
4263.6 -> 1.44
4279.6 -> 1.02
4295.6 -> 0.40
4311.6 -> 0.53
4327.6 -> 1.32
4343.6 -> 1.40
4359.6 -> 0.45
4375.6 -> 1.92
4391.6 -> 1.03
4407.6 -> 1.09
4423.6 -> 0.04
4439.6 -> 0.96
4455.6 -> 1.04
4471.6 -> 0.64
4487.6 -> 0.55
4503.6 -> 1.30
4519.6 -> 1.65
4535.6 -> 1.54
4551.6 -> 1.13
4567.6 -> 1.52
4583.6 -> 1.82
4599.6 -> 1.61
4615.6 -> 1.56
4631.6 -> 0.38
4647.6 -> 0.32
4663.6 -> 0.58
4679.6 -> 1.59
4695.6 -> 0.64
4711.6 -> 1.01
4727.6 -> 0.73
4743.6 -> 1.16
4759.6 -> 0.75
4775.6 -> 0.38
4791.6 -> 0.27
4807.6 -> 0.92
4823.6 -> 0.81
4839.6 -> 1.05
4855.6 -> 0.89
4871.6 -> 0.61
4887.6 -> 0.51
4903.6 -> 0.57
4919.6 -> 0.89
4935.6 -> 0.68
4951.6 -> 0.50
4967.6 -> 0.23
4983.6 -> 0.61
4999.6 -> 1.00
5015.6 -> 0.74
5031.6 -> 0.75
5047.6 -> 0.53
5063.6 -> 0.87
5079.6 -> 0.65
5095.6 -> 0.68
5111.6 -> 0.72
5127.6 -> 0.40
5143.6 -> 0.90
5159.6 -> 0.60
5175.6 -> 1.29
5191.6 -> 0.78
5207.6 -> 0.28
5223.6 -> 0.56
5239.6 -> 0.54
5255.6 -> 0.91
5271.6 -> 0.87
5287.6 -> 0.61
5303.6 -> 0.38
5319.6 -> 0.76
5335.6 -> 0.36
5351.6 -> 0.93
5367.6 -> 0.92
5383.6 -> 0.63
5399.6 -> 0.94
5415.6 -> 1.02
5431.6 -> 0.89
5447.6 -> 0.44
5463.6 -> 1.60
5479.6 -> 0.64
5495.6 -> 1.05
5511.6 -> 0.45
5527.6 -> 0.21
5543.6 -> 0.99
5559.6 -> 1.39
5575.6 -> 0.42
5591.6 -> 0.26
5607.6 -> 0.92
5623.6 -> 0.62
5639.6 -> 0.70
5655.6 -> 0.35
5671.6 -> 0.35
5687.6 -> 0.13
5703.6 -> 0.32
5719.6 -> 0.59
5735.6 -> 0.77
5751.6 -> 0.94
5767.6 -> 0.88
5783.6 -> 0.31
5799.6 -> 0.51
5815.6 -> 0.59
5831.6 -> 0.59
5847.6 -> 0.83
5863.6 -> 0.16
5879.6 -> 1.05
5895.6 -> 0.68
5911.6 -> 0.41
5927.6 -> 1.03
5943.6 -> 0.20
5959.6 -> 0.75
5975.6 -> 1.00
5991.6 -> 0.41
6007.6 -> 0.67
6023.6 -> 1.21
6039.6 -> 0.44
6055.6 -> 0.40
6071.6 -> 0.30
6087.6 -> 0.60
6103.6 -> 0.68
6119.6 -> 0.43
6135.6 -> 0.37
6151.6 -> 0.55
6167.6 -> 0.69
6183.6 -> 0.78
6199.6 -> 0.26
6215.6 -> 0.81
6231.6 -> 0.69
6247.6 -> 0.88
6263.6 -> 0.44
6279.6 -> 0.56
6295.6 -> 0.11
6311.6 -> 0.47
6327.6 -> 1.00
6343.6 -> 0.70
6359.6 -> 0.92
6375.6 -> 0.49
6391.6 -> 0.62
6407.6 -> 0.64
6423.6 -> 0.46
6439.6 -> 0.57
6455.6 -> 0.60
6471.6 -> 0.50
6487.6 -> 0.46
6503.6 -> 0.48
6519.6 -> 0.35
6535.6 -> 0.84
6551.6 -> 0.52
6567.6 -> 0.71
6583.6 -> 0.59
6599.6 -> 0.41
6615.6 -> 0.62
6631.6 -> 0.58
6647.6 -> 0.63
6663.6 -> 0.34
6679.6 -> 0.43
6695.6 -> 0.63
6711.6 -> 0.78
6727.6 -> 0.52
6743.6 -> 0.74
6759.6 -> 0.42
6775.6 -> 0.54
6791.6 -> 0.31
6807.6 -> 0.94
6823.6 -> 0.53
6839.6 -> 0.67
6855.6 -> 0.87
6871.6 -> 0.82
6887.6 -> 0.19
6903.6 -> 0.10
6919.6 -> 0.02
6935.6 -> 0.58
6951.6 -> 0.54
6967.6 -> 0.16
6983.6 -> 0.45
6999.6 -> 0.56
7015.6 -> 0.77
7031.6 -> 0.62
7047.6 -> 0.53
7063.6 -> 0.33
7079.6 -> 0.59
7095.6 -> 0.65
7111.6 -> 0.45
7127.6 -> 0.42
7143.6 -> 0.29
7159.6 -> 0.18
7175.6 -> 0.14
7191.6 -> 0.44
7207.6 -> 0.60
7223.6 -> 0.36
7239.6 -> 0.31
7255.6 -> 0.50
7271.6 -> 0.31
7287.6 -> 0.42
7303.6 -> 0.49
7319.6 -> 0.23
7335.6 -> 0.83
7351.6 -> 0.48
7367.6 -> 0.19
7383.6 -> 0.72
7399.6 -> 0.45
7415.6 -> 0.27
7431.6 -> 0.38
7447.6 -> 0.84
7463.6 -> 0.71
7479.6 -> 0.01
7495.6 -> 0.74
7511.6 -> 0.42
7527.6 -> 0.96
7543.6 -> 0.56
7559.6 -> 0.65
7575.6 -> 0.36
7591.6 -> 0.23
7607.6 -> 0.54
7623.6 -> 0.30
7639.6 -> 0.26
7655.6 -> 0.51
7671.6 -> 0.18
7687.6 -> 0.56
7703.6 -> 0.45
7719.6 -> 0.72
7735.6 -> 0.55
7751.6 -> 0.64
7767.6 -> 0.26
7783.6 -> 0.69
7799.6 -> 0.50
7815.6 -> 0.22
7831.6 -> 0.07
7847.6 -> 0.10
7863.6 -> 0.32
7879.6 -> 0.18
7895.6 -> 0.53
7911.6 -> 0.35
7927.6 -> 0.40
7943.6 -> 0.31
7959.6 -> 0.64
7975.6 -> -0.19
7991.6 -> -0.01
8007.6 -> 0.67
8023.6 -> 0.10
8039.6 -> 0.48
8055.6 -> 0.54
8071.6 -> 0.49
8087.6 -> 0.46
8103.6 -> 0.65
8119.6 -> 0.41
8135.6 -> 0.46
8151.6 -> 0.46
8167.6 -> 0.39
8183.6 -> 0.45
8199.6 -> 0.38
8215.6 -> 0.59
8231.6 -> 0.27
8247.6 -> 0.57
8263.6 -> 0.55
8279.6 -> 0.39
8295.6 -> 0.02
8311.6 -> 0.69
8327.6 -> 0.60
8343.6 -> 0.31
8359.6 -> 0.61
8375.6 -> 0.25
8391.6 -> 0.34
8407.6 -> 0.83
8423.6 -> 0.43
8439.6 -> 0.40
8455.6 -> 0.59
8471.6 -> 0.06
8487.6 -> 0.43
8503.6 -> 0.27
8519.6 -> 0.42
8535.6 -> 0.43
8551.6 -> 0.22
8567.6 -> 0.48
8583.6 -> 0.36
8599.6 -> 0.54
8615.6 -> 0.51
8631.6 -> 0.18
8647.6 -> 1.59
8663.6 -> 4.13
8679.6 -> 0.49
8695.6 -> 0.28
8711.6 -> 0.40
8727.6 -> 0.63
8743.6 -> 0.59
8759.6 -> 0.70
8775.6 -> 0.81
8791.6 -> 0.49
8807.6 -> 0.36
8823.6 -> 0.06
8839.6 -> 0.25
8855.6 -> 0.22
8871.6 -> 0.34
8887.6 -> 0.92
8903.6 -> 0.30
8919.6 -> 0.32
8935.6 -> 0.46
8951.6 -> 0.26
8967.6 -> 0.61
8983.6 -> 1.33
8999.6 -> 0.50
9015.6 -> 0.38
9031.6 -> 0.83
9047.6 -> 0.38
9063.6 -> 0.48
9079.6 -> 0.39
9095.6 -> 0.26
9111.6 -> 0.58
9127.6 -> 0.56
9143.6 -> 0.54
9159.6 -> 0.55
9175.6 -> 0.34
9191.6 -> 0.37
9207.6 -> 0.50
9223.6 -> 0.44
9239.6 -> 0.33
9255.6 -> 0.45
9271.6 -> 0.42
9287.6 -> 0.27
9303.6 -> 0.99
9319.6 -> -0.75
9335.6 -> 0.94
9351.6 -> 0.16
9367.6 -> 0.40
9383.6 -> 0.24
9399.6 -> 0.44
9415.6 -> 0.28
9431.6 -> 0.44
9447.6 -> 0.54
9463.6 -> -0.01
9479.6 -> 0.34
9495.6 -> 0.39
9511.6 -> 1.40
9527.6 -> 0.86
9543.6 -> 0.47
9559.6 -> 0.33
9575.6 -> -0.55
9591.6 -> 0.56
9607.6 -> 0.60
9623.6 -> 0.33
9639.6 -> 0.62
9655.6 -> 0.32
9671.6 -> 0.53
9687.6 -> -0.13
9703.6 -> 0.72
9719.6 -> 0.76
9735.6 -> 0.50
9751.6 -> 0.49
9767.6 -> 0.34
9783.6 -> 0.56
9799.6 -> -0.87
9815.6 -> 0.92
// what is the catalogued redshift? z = 1.322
